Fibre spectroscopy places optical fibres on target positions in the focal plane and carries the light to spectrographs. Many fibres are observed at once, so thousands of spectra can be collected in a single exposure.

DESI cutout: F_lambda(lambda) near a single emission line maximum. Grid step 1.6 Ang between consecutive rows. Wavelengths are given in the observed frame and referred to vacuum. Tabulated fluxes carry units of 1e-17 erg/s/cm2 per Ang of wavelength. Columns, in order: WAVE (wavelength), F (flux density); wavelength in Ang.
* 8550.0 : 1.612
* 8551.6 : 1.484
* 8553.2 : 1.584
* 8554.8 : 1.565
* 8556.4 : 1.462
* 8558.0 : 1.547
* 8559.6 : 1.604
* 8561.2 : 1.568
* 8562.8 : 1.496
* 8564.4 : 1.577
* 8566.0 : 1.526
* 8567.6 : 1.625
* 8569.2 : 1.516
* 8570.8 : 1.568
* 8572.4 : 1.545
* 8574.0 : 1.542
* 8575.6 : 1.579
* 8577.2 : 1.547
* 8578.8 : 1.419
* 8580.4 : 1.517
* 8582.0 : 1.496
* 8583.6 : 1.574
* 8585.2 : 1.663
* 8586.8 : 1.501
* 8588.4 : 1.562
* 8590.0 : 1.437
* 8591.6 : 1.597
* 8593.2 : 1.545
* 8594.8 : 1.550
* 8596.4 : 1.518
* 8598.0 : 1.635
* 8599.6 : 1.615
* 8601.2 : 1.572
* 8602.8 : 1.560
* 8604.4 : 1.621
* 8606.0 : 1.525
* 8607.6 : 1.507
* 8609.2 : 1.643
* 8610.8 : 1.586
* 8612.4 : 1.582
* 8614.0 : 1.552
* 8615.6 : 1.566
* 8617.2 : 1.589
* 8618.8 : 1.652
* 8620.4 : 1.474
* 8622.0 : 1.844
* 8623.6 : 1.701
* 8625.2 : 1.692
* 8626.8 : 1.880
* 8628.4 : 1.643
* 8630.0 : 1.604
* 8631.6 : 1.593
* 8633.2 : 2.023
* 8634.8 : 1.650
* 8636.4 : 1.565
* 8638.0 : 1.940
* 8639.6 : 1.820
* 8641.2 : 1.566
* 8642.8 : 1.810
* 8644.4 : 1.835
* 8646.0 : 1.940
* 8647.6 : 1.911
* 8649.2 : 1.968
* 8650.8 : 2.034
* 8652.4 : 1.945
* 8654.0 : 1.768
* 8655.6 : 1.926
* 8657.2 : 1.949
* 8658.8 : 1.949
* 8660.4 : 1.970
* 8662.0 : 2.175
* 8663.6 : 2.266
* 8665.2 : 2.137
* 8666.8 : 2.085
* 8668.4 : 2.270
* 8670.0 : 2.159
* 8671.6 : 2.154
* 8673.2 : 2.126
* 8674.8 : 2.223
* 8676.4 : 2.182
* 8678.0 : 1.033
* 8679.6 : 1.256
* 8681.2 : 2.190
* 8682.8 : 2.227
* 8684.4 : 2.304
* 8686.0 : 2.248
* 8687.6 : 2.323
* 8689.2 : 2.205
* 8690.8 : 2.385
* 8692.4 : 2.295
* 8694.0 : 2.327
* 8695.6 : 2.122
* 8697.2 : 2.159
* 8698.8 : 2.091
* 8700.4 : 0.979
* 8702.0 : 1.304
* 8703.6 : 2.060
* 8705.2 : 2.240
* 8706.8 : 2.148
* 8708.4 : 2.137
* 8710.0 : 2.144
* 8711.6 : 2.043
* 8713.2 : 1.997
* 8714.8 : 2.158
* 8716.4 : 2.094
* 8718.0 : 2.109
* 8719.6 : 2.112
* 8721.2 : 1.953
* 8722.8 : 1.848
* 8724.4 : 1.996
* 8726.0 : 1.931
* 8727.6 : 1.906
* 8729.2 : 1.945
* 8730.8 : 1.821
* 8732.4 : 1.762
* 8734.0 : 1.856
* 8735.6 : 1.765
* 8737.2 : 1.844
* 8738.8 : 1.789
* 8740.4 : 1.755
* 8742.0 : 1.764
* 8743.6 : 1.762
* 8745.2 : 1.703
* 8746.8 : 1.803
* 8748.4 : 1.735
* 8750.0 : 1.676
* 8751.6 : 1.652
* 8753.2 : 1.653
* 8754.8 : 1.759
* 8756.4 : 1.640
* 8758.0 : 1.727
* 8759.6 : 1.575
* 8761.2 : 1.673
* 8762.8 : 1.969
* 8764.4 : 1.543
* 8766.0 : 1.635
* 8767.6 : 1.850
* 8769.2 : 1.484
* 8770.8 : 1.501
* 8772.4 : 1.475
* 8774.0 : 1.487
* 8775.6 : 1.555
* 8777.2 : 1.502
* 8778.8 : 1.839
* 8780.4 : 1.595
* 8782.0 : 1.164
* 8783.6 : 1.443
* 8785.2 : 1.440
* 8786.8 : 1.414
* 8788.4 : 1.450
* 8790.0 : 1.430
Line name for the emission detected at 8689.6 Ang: Mg II 2798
